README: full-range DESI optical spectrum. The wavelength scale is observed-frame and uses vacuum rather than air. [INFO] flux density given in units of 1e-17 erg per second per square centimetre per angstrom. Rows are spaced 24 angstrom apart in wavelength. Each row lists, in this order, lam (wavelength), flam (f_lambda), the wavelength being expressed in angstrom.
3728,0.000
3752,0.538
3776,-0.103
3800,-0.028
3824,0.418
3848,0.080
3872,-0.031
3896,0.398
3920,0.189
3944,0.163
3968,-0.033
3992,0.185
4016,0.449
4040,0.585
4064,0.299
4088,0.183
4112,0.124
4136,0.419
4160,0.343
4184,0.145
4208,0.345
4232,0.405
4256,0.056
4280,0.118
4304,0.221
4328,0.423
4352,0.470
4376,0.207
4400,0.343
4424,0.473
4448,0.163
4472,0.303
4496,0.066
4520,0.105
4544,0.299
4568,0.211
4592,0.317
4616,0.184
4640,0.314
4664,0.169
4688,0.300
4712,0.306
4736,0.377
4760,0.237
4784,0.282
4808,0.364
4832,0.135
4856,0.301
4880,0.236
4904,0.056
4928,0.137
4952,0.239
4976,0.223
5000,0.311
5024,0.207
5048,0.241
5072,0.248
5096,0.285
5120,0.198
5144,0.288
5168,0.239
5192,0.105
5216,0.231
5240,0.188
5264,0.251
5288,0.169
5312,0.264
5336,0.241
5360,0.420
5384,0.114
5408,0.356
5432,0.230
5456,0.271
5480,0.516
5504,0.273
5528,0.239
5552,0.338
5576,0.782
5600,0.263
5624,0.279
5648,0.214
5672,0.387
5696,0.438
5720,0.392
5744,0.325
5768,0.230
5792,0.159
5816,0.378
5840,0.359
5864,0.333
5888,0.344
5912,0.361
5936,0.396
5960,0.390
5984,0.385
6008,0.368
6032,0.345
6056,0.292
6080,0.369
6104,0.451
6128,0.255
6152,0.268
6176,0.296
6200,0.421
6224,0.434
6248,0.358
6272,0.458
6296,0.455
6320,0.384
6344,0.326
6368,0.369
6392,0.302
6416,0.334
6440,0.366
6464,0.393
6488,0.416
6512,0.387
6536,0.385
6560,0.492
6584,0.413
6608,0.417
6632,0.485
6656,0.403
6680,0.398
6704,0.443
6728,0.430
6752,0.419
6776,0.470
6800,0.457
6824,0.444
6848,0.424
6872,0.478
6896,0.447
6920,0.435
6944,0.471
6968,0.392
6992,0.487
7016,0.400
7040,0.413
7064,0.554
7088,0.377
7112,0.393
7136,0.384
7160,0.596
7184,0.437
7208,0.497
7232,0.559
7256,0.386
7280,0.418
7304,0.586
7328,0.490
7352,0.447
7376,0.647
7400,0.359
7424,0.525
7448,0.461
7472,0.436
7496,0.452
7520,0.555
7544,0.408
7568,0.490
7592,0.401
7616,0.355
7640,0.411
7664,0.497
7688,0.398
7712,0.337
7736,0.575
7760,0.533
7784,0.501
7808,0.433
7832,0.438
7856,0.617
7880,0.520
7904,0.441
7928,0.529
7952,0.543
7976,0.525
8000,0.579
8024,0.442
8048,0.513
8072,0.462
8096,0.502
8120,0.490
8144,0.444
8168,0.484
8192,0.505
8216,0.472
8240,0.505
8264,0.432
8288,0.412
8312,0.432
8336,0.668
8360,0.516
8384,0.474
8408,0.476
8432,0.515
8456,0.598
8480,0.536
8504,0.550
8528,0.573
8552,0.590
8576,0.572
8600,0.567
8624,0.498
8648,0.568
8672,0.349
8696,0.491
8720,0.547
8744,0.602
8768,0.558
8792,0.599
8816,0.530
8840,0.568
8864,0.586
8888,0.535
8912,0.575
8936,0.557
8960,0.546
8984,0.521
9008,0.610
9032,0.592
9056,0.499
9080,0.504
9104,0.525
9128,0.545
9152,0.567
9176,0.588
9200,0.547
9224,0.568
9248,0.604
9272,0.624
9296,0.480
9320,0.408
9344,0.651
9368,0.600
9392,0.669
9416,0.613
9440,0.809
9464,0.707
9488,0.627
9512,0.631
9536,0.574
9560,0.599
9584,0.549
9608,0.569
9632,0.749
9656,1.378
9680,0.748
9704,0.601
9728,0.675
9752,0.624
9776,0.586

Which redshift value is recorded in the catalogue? 0.472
